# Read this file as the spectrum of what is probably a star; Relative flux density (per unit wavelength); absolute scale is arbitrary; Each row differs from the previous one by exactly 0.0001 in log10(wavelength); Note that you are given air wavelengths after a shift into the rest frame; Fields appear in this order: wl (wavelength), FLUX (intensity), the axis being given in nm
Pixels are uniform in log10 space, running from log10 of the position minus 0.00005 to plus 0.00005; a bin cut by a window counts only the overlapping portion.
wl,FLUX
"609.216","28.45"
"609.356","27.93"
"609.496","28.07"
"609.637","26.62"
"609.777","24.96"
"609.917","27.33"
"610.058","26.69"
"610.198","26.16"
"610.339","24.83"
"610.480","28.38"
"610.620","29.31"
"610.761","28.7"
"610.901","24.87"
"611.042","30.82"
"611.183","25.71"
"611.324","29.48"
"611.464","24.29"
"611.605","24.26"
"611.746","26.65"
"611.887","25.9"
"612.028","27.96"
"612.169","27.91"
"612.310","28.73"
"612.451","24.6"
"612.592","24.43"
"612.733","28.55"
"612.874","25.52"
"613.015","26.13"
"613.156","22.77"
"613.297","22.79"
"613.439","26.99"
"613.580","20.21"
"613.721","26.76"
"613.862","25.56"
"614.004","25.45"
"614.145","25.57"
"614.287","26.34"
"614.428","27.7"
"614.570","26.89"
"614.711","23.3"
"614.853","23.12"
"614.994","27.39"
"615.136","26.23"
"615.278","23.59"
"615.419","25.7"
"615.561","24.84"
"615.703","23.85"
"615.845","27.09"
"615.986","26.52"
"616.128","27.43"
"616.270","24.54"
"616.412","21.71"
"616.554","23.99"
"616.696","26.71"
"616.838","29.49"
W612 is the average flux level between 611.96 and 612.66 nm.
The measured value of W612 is 26.7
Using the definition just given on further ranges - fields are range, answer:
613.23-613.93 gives 24.5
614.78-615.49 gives 25.2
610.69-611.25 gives 27.5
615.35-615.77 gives 24.8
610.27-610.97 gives 27.2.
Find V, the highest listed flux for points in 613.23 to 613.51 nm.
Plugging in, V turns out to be 26.99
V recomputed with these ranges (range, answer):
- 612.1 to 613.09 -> 28.73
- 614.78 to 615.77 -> 27.39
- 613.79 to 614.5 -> 27.7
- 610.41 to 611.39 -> 30.82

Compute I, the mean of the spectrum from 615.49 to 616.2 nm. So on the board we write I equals 25.9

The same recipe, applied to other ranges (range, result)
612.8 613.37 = 24.3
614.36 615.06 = 25.7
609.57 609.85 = 25.9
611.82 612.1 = 26.9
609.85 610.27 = 26.7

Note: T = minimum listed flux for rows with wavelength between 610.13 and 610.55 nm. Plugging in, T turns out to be 24.83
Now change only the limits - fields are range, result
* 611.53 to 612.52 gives 24.26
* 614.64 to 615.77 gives 23.12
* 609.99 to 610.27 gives 26.16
